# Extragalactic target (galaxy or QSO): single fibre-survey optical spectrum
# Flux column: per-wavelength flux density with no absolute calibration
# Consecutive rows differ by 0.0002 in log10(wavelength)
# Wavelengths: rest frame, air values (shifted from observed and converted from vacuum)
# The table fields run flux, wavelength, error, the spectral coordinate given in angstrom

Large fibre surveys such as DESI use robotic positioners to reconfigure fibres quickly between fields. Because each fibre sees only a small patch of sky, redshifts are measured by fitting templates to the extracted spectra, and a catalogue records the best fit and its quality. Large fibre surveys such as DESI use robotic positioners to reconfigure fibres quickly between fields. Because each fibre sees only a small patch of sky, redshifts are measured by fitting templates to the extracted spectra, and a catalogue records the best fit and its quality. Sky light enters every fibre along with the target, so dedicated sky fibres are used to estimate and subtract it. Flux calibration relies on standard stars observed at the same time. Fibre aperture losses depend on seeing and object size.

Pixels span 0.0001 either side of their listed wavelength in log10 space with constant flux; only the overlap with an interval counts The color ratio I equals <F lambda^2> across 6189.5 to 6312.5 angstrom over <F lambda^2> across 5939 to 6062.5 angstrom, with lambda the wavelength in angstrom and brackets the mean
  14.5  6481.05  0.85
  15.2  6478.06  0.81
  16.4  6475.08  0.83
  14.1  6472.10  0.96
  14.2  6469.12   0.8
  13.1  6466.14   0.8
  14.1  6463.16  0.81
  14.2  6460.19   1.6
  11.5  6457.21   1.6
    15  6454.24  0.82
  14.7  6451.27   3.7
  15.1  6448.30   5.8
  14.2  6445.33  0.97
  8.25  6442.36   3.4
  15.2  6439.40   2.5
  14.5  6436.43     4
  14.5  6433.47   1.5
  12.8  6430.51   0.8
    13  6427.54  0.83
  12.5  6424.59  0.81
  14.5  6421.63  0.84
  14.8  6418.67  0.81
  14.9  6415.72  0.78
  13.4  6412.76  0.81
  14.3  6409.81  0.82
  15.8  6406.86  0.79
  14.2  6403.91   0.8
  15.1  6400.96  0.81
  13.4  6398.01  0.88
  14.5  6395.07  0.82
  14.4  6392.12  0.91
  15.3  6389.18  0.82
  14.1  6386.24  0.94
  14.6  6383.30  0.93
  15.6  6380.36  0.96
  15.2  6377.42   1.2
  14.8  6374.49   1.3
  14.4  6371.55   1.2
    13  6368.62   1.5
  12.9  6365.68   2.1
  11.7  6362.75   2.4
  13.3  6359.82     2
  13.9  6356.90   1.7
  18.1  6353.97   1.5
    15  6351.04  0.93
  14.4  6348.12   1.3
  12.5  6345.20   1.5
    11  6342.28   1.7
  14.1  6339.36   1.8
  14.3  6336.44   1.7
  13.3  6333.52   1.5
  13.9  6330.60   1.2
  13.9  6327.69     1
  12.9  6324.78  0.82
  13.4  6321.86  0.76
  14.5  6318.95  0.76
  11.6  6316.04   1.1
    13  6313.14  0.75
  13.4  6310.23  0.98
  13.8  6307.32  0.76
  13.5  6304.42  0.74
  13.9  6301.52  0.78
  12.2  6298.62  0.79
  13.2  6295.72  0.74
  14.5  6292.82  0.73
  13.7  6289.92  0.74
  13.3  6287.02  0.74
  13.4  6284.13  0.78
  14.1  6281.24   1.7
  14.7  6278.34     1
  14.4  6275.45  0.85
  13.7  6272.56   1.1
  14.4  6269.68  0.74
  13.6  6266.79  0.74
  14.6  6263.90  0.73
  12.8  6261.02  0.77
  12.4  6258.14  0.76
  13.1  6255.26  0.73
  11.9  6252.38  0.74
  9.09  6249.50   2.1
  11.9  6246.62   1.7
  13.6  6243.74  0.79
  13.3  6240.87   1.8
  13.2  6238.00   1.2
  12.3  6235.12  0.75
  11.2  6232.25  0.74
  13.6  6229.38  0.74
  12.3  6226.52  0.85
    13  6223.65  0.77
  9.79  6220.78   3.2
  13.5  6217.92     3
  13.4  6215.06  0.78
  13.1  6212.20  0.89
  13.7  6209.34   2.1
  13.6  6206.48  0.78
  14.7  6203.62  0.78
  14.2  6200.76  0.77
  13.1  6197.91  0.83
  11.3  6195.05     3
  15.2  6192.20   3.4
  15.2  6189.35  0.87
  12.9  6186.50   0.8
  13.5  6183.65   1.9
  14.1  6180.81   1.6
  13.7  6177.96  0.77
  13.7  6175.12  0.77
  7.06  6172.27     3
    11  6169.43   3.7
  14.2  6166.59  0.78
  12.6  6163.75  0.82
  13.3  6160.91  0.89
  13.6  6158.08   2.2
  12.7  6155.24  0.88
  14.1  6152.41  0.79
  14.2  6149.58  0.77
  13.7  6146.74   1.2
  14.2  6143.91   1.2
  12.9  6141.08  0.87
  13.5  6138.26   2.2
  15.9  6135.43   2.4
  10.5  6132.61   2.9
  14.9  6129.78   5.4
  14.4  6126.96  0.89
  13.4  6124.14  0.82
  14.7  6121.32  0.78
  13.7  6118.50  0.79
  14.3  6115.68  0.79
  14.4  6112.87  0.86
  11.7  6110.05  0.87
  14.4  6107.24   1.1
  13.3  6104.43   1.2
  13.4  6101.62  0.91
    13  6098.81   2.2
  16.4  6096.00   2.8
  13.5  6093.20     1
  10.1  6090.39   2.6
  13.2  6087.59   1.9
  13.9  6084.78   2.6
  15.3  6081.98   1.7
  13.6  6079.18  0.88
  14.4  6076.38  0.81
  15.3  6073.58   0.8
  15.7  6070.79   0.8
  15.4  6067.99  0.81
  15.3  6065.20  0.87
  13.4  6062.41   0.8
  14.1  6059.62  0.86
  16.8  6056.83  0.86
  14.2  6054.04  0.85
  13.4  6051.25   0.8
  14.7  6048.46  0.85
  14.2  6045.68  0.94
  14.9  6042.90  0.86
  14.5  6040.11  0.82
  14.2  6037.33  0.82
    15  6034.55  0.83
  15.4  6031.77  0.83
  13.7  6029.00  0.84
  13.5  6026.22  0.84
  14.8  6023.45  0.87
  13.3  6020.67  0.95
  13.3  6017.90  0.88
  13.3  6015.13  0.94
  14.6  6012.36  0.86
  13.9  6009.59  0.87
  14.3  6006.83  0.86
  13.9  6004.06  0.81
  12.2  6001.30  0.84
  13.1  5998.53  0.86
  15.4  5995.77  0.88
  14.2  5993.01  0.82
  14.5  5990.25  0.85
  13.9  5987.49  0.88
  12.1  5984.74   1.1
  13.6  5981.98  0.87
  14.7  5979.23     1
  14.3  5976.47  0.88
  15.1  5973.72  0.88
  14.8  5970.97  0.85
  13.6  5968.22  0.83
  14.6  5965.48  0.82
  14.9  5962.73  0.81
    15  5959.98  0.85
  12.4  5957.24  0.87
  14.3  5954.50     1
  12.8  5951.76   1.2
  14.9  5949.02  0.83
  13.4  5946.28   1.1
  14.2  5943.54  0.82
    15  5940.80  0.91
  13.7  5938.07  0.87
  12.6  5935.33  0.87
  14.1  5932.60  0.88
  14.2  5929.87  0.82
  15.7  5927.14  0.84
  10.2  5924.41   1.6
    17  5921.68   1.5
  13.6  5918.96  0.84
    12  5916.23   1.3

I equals 1.0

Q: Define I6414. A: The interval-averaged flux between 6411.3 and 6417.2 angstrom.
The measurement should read 14.2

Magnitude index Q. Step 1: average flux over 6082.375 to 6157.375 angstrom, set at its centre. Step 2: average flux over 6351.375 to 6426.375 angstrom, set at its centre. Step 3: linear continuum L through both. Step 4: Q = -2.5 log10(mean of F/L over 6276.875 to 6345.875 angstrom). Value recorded 0.06 mag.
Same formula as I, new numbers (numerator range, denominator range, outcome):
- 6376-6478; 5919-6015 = 1.17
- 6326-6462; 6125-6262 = 1.15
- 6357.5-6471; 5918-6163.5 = 1.12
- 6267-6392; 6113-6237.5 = 1.10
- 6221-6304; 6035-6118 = 0.98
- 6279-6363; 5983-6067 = 1.06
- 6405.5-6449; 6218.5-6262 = 1.20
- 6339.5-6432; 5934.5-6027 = 1.15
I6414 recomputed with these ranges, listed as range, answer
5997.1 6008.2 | 13.4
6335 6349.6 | 13.3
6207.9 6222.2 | 12.7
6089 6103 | 13.3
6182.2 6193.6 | 14.2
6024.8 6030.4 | 13.6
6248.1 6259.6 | 11.6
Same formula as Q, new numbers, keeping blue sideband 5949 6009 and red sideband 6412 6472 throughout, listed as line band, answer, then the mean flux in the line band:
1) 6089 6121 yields 0.03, 13.5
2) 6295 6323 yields 0.04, 13.3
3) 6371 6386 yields -0.08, 14.9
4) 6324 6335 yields 0.02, 13.5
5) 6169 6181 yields 0.18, 11.8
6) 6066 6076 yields -0.10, 15.4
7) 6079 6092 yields 0.06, 13.2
